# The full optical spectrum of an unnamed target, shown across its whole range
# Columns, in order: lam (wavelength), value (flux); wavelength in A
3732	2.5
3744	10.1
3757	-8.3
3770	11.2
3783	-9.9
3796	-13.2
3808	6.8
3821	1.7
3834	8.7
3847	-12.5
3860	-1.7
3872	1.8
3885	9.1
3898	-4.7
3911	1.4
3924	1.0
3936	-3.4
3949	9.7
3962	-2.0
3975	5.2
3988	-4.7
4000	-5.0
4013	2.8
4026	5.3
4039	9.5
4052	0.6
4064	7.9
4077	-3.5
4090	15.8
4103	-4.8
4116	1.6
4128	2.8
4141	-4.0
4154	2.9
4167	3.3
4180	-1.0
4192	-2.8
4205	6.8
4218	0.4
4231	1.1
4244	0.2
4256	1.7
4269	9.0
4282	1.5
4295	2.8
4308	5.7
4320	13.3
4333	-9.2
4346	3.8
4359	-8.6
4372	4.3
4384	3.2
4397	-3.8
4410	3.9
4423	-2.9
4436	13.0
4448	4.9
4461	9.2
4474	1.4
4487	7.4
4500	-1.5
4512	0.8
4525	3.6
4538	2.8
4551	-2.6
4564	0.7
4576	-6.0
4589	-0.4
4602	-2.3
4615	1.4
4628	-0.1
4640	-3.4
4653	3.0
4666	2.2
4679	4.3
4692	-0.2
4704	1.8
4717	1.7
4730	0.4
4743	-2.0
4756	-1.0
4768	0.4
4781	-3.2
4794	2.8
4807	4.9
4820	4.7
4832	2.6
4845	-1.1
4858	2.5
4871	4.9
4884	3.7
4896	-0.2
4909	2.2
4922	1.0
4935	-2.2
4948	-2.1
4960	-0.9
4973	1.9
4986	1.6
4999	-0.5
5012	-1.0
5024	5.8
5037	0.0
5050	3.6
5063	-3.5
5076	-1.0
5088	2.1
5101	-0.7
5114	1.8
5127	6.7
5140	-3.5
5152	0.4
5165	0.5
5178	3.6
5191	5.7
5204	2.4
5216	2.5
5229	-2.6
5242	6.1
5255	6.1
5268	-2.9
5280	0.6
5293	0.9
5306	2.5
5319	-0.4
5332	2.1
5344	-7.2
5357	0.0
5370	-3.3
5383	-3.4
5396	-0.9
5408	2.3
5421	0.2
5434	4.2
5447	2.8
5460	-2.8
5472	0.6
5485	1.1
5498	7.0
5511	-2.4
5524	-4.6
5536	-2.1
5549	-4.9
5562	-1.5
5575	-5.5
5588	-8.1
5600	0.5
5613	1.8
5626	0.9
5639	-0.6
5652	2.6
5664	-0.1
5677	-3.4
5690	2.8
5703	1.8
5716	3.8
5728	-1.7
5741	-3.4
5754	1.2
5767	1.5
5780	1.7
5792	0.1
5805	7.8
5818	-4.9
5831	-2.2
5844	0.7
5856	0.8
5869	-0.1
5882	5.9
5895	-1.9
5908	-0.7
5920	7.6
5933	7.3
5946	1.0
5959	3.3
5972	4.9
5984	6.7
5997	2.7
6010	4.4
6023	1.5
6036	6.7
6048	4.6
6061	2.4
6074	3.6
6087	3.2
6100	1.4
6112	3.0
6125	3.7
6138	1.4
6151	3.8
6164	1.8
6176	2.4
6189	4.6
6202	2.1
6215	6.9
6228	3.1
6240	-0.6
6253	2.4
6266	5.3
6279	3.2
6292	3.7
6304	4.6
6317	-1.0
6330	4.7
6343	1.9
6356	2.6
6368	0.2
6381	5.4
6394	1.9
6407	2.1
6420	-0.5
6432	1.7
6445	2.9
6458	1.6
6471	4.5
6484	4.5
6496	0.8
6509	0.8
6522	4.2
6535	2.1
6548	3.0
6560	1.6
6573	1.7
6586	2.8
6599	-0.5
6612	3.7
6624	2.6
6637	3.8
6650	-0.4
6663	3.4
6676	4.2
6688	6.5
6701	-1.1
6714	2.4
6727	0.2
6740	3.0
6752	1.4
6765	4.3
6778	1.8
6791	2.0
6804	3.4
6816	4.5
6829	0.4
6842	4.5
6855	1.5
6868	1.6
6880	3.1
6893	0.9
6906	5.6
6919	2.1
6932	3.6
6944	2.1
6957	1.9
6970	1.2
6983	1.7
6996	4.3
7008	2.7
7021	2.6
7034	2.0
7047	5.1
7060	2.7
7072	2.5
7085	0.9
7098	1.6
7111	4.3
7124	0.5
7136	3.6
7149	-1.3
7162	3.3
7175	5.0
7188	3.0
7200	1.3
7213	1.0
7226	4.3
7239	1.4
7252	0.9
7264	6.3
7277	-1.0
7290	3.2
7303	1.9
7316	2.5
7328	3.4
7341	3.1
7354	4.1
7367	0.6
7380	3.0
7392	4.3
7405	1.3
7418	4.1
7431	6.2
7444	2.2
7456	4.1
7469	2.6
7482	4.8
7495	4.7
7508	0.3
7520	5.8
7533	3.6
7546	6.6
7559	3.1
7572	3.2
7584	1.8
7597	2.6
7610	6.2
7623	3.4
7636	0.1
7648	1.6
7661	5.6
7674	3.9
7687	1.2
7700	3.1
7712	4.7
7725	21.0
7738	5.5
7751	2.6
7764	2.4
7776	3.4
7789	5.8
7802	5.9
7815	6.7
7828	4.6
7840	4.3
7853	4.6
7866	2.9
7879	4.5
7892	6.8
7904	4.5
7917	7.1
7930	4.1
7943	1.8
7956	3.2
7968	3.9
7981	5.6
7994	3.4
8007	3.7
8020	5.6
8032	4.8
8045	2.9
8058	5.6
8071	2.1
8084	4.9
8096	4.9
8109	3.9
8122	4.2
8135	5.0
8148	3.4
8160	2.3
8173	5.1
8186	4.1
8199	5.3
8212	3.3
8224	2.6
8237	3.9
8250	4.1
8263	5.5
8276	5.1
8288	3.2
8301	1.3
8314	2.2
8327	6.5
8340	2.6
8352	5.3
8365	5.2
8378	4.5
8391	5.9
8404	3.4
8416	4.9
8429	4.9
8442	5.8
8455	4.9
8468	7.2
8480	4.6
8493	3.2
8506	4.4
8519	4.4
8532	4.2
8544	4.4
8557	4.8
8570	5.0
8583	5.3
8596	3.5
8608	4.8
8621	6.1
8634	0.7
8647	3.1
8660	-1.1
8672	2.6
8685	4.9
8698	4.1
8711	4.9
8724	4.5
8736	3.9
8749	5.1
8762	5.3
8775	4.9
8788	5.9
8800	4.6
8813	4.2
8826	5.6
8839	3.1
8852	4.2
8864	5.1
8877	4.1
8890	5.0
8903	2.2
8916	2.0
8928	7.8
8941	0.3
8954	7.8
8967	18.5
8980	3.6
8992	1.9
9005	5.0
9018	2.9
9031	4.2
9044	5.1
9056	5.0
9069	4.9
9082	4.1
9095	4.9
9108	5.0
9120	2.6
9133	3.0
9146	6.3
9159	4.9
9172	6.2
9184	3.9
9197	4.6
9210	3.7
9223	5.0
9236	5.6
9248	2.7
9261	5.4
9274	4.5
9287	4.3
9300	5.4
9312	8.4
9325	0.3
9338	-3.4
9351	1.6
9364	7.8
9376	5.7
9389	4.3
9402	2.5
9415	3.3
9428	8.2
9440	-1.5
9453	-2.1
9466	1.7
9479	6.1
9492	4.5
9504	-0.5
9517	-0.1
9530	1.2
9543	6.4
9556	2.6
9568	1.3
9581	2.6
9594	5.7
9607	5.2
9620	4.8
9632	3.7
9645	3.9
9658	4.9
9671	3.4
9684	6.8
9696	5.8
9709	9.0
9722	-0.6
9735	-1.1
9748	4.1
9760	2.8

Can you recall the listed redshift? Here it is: 1.07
